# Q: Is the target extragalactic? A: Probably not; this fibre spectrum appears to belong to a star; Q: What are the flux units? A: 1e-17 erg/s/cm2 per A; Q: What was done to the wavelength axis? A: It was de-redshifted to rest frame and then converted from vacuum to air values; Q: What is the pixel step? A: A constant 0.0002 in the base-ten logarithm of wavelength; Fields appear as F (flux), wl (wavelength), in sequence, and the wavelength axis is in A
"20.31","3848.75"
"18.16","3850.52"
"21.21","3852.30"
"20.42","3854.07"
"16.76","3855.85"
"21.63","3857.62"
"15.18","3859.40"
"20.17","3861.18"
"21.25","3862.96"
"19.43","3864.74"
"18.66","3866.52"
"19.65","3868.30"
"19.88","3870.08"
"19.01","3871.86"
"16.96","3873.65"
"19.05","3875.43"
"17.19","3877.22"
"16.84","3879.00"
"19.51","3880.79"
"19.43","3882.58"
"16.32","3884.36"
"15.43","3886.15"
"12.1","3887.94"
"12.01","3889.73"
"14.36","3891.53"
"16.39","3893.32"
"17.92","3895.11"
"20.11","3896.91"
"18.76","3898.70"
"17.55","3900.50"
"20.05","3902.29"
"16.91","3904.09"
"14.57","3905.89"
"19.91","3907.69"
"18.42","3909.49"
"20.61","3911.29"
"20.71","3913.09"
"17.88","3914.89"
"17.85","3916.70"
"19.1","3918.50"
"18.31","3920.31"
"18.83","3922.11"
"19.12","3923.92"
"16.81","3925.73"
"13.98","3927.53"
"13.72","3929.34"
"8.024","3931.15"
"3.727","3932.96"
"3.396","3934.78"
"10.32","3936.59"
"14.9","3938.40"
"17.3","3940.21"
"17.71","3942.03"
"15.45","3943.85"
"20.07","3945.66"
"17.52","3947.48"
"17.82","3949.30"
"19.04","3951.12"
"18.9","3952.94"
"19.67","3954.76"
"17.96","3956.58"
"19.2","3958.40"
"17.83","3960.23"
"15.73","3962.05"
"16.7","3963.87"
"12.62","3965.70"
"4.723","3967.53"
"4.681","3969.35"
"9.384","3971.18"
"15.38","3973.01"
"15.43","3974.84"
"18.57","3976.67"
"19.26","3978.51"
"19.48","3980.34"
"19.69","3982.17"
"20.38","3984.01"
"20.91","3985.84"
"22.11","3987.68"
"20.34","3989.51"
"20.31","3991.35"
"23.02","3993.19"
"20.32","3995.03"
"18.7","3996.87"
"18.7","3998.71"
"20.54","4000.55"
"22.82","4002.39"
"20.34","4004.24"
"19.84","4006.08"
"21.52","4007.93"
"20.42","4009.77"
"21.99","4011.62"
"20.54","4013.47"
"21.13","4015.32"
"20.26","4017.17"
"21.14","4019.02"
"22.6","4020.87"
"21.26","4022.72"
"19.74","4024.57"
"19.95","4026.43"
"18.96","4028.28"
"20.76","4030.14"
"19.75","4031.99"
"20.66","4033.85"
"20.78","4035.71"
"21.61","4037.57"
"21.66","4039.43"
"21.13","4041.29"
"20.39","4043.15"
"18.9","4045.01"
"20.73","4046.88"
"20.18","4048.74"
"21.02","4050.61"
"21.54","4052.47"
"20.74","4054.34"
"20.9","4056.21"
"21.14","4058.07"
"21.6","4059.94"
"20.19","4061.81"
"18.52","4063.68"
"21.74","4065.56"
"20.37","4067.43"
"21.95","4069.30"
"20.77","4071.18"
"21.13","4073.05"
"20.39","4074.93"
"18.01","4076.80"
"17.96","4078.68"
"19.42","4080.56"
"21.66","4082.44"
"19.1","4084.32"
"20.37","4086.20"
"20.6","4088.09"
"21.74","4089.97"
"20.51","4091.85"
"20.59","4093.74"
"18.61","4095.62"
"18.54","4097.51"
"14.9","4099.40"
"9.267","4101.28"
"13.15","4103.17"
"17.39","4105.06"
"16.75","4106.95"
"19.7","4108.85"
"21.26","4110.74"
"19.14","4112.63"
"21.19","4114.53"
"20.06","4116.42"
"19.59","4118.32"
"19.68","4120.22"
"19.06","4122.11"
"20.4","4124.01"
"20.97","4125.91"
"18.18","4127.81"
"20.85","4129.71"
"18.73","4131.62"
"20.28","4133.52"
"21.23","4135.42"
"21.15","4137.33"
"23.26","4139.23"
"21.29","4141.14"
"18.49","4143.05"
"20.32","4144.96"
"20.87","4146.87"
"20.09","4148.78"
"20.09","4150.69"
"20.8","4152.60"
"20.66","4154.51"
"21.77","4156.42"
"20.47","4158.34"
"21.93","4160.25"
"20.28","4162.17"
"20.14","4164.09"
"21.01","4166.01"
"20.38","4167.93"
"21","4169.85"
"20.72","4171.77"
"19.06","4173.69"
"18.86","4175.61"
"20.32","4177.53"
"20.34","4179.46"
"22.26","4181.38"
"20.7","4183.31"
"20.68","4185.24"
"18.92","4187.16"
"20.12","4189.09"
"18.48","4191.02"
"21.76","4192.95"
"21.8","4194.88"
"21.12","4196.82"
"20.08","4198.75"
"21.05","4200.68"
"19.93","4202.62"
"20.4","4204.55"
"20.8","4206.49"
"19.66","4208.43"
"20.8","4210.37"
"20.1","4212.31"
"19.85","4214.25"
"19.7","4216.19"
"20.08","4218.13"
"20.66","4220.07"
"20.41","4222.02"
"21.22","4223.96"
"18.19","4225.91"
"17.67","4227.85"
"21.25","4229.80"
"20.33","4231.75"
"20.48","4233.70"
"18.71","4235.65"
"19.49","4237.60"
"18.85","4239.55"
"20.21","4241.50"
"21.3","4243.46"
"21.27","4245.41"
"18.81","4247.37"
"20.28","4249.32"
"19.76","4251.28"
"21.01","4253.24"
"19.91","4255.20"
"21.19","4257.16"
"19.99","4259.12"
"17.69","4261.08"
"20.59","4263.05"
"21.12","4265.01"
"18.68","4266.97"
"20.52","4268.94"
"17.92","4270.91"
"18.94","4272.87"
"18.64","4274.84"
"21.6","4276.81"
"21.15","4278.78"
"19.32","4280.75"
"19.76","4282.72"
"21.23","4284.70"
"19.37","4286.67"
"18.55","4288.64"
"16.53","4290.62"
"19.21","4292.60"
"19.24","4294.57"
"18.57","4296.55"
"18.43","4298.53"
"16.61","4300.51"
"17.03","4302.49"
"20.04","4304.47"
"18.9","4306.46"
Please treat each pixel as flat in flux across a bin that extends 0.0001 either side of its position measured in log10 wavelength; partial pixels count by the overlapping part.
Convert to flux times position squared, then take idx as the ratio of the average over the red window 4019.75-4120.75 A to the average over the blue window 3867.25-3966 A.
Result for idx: 1.28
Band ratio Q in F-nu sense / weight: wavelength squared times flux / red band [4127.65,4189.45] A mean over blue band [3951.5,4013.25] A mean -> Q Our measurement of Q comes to 1.23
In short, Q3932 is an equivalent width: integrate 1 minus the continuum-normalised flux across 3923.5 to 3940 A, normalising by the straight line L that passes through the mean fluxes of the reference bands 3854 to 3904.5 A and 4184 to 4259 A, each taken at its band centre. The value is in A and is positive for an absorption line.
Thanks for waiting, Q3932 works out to 6.01 A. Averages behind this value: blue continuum 17.9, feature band 11.6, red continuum 20.2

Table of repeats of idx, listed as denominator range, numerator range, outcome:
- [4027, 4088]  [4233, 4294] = 1.07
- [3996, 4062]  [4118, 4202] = 1.05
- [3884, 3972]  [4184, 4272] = 1.48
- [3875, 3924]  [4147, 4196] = 1.33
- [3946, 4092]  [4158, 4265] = 1.14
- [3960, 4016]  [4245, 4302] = 1.23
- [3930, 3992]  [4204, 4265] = 1.46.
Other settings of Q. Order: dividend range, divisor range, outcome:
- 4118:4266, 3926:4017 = 1.32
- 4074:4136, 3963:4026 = 1.08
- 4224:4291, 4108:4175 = 1.02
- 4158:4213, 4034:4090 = 1.06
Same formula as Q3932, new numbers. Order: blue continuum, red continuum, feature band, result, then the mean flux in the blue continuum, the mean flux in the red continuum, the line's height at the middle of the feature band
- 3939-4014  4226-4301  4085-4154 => -2.14 A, 18.1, 19.6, 18.8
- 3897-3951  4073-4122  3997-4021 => -4.45 A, 16.3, 18.8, 17.5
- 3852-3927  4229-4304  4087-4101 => 0.01 A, 18.1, 19.6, 18.9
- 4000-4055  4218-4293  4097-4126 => 3.26 A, 20.8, 19.8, 20.4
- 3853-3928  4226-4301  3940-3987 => 4.38 A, 18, 19.6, 18.3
